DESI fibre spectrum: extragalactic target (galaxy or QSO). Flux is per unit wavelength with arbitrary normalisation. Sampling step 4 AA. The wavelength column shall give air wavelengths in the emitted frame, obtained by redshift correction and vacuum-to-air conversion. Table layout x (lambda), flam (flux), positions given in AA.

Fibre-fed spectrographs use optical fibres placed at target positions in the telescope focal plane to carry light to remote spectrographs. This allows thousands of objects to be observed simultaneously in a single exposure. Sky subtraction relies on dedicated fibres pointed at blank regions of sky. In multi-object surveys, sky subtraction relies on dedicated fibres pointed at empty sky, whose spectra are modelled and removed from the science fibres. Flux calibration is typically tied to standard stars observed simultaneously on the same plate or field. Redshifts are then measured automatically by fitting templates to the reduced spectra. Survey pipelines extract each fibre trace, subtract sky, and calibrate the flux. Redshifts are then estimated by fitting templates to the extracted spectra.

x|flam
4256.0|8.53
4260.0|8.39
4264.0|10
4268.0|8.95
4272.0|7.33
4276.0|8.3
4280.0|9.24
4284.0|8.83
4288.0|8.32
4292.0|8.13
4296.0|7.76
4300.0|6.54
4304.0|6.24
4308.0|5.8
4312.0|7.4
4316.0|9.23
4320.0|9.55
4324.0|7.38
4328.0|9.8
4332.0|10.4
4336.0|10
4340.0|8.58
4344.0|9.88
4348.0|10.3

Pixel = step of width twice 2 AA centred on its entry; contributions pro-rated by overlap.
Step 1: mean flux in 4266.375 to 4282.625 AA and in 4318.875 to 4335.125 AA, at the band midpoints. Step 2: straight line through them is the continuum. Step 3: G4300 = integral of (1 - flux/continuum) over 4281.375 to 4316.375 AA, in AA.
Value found 5.2 AA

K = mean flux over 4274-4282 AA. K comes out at 8.77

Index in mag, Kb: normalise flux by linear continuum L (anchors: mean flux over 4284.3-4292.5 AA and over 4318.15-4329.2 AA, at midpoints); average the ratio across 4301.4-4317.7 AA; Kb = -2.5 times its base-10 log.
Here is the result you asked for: 0.214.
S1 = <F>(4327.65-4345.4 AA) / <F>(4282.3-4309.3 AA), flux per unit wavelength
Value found 1.3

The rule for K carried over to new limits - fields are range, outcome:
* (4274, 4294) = 8.56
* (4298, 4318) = 7.04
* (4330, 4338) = 10.2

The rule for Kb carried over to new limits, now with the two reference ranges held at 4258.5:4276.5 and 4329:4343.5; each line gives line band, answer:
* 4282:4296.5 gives 0.08 mag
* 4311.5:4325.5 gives 0.11 mag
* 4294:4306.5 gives 0.32 mag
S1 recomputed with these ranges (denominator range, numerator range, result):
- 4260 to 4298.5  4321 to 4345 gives 1.10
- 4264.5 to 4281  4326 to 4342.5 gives 1.13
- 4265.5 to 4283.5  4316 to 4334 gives 1.09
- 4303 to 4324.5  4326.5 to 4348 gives 1.27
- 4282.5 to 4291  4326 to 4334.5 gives 1.19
